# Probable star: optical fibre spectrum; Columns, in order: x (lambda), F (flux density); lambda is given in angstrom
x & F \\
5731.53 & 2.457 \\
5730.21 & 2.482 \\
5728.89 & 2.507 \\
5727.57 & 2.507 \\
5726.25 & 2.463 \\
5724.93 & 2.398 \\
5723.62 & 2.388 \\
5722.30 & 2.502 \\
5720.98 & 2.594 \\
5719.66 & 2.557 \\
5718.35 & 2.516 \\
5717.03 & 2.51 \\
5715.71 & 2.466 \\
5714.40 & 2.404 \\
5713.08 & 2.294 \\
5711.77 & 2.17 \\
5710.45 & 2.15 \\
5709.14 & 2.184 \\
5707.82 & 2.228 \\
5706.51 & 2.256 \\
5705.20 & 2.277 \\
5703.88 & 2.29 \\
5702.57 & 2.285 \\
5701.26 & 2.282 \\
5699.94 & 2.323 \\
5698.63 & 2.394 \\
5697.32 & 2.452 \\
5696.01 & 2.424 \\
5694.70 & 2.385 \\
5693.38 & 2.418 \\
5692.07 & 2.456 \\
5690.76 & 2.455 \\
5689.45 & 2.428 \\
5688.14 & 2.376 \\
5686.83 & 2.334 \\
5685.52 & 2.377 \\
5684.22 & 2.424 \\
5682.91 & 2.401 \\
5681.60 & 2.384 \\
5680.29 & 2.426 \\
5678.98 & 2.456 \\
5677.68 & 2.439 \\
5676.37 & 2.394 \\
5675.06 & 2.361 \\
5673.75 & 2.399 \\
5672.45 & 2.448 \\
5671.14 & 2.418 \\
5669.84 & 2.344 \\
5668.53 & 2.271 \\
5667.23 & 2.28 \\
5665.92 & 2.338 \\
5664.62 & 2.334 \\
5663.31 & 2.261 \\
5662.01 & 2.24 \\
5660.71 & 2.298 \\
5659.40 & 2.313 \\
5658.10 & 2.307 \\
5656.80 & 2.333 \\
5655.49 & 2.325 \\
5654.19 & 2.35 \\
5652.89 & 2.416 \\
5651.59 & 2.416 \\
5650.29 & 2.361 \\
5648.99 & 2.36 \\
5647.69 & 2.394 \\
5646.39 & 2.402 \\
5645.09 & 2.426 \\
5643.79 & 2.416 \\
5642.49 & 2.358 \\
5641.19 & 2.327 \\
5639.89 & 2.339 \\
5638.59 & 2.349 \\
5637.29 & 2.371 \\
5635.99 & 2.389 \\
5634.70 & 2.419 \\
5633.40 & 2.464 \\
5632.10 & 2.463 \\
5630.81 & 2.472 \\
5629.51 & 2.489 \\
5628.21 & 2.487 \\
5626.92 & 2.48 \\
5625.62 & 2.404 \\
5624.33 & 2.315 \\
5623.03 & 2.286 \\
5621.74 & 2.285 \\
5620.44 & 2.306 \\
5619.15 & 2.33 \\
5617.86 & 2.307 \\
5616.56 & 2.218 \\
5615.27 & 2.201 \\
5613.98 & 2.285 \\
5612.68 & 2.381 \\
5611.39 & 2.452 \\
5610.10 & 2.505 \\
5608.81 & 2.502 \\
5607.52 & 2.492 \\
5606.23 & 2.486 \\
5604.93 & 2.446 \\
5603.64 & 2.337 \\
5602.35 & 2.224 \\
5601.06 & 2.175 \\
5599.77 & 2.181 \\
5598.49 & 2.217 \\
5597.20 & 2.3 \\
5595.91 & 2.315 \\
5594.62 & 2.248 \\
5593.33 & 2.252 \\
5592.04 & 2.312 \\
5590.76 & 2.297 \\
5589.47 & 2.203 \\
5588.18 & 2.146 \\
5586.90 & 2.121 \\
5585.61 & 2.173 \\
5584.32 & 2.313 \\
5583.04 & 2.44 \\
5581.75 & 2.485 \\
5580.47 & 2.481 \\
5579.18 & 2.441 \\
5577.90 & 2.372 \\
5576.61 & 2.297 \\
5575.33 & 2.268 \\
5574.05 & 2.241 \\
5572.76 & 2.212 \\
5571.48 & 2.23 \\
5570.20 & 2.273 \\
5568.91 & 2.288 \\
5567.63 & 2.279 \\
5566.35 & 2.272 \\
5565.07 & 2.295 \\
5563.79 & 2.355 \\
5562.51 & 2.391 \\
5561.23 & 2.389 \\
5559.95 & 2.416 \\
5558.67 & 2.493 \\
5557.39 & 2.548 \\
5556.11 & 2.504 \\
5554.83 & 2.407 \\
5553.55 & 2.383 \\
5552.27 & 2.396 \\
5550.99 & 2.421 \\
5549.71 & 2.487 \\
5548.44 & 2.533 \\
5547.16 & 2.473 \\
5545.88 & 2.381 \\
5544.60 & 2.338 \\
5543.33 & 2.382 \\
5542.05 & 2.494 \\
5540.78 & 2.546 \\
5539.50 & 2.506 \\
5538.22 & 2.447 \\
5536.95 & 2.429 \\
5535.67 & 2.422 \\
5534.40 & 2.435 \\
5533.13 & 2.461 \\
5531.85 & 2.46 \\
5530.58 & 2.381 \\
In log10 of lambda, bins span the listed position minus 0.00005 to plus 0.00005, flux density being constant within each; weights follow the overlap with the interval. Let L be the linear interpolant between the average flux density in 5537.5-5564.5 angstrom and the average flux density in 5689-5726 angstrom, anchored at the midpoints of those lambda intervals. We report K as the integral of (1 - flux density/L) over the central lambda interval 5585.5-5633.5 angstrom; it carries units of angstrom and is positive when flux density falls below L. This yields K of 1.7 angstrom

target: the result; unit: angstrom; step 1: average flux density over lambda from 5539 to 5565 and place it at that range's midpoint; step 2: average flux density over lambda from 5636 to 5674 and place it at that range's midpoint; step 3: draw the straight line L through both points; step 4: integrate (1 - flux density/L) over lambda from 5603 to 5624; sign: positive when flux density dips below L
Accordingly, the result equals 0.2 angstrom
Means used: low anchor 2.44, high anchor 2.35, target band 2.36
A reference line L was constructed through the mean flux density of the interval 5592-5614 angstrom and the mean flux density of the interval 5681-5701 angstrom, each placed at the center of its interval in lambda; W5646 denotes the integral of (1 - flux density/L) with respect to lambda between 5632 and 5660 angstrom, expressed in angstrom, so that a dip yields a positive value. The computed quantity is -0.1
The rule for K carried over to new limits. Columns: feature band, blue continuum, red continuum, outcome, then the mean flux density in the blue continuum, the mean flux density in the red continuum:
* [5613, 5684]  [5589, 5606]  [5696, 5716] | -2.42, 2.28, 2.3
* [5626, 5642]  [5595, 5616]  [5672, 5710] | -0.47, 2.34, 2.37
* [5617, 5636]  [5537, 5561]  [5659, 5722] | 0.10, 2.45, 2.37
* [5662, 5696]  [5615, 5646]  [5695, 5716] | -0.79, 2.37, 2.3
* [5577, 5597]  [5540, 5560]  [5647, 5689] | 0.97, 2.45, 2.36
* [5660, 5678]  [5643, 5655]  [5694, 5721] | 0.27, 2.39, 2.35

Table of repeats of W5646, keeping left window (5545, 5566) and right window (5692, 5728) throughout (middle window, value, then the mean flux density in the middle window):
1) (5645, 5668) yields 0.5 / 2.34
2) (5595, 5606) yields 0.6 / 2.28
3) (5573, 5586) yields 0.4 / 2.35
